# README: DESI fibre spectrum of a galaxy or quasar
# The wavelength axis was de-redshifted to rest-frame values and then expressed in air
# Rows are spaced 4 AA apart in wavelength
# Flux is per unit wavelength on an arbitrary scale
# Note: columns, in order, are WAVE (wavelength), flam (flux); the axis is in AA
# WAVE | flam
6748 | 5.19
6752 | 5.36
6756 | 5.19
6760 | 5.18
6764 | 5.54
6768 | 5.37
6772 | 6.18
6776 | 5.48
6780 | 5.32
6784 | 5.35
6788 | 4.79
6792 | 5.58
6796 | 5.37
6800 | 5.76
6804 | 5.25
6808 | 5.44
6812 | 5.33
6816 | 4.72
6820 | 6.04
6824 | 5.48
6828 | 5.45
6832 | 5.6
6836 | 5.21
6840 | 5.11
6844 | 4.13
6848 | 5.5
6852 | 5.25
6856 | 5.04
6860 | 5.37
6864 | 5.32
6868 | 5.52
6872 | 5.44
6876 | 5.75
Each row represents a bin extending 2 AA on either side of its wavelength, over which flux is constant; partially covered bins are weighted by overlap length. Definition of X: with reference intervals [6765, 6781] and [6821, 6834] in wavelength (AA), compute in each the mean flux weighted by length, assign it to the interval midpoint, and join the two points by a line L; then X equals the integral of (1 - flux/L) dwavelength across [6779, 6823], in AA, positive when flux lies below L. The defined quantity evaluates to 1.7 AA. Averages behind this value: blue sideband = 5.6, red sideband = 5.55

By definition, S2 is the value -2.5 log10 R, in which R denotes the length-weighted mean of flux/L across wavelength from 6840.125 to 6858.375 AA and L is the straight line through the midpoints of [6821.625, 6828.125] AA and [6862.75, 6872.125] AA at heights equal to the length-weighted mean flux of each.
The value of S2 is 0.096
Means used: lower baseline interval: 5.5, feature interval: 5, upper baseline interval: 5.43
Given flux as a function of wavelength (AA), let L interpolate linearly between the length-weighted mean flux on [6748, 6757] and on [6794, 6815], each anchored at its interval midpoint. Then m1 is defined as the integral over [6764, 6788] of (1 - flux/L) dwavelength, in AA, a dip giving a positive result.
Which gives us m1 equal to -0.7 AA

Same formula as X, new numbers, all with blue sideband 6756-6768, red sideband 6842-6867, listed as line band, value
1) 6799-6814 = -0.6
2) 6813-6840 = -1.1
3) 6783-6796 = 0.0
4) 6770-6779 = -0.8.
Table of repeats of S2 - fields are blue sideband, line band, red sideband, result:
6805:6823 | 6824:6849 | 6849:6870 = 0.03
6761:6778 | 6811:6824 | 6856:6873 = 0.02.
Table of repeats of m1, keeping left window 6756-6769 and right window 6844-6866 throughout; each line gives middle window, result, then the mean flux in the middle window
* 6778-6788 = 0.15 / 5.23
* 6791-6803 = -0.59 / 5.54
